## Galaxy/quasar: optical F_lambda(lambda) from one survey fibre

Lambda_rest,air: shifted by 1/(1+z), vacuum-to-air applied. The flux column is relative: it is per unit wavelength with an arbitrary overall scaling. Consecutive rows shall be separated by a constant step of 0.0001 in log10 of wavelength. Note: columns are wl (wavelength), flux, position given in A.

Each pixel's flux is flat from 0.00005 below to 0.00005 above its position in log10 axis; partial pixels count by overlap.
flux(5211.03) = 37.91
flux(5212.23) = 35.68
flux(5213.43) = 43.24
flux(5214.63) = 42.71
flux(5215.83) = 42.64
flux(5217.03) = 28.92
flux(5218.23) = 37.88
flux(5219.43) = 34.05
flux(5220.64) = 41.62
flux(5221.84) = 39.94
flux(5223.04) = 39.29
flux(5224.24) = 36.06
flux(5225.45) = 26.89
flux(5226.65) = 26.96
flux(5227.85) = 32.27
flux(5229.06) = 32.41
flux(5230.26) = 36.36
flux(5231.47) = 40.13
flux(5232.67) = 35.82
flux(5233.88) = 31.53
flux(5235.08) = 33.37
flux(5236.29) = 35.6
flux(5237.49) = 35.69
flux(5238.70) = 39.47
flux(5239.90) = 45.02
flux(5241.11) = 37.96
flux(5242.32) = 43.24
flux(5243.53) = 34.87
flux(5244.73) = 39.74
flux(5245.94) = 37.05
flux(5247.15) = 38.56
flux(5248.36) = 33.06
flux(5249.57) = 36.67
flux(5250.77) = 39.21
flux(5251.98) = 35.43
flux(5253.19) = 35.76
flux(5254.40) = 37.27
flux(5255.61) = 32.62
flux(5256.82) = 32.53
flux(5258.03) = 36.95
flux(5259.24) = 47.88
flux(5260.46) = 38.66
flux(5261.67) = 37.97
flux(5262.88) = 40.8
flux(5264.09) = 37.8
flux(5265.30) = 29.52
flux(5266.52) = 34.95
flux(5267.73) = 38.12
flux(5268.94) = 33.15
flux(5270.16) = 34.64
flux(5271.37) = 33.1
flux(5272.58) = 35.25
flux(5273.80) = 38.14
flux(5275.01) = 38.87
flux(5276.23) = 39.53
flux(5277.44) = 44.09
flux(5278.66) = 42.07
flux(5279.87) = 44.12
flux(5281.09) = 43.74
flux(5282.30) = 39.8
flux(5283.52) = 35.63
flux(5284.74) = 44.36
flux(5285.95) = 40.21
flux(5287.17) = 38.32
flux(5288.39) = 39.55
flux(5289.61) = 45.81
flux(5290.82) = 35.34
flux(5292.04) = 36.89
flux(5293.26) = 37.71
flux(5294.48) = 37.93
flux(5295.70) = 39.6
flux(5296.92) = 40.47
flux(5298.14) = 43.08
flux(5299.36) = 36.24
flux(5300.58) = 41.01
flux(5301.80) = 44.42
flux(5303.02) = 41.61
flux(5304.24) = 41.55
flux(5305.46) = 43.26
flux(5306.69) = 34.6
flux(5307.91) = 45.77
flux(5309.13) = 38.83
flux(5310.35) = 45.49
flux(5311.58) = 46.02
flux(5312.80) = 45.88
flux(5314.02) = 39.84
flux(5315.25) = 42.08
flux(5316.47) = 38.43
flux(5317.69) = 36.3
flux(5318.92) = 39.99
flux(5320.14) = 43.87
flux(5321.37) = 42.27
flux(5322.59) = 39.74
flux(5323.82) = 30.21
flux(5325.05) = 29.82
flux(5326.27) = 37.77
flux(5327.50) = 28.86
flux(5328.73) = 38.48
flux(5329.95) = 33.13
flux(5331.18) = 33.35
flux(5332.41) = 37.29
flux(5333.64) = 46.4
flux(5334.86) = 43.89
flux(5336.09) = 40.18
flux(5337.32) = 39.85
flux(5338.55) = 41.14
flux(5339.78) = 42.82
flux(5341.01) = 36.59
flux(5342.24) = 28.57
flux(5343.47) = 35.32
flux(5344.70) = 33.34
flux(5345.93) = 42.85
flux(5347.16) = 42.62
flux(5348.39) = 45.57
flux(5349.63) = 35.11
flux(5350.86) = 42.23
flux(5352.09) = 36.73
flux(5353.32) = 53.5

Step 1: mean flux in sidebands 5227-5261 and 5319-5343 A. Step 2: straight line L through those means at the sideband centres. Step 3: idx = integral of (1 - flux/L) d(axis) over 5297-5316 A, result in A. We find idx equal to -2.3 A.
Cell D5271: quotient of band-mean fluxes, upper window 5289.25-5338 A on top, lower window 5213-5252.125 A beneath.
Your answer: 1.08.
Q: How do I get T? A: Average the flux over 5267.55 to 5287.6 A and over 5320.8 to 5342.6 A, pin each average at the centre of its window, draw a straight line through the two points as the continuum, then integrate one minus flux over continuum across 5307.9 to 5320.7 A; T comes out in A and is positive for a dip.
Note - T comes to -1.3 A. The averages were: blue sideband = 39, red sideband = 37.3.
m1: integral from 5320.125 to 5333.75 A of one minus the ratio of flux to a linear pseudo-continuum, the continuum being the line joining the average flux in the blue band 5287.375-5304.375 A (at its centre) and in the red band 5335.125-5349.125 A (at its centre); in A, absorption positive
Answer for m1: 1.1 A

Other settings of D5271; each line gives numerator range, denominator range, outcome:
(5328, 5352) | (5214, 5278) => 1.06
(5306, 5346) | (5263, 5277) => 1.07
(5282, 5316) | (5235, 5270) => 1.10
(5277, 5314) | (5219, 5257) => 1.14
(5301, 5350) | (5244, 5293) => 1.03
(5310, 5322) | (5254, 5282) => 1.11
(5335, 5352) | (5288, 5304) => 0.97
